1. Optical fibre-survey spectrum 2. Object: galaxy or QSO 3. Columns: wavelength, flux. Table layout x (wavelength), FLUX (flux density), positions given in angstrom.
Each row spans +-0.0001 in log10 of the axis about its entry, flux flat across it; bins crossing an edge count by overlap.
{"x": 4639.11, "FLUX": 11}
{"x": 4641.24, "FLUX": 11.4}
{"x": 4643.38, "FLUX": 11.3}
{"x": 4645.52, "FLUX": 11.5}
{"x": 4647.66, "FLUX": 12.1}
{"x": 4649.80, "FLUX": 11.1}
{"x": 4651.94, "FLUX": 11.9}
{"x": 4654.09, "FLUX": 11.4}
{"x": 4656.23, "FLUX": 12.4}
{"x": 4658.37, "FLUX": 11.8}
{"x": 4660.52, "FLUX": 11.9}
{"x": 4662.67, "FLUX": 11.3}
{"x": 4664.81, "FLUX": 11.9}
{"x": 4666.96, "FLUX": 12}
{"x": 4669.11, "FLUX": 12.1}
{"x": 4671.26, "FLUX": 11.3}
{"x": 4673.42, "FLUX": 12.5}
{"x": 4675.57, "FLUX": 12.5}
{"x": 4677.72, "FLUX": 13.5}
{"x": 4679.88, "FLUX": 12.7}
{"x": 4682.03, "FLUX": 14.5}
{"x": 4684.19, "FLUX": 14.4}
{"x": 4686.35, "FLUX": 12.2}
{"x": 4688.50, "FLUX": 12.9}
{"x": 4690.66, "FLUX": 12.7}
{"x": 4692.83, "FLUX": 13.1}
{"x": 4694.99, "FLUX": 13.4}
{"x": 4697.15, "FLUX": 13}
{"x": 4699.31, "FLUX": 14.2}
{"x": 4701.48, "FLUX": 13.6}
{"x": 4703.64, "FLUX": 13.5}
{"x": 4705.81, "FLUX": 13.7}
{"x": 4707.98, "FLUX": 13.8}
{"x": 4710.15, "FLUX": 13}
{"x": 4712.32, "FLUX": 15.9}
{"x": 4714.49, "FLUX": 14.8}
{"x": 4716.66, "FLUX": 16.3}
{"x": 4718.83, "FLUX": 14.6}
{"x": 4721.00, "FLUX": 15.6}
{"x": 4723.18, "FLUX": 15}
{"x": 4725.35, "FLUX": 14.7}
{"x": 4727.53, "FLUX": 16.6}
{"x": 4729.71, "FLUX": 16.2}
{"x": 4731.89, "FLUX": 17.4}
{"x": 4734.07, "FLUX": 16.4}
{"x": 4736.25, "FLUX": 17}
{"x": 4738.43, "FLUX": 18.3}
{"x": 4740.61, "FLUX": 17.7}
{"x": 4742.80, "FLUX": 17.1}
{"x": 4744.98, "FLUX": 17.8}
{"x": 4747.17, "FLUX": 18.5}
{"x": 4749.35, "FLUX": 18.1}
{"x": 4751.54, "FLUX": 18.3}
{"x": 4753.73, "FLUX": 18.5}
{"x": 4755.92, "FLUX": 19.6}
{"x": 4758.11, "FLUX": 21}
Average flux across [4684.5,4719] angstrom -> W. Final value 13.8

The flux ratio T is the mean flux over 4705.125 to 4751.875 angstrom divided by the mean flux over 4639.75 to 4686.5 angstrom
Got 1.3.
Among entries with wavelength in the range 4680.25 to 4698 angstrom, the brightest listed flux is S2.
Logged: 14.5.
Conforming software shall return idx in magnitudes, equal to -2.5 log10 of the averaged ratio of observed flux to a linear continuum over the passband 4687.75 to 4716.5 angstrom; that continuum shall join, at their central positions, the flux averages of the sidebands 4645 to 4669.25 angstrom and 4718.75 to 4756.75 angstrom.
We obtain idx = 0.08 mag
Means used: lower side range 11.8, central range 13.8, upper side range 17.1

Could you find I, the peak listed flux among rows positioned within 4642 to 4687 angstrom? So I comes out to 14.5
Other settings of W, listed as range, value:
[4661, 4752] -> 14.6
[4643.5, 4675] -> 11.8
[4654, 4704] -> 12.7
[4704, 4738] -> 15.4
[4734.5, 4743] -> 17.5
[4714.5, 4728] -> 15.4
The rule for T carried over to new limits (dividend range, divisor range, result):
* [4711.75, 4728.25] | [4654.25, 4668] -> 1.30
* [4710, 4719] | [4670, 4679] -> 1.22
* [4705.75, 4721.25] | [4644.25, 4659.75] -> 1.26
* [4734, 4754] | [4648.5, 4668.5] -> 1.51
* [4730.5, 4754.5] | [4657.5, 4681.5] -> 1.45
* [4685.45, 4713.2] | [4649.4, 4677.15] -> 1.13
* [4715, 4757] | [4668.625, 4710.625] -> 1.29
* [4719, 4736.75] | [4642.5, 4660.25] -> 1.37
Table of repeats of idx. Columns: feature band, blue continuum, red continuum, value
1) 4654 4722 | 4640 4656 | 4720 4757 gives 0.07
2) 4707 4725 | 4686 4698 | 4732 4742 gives 0.03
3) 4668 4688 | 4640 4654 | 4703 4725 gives 0.01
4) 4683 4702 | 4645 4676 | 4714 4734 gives 0.04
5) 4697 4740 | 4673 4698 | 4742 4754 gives 0.03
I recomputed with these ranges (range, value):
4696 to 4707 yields 14.2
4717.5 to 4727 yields 15.6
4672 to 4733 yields 17.4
